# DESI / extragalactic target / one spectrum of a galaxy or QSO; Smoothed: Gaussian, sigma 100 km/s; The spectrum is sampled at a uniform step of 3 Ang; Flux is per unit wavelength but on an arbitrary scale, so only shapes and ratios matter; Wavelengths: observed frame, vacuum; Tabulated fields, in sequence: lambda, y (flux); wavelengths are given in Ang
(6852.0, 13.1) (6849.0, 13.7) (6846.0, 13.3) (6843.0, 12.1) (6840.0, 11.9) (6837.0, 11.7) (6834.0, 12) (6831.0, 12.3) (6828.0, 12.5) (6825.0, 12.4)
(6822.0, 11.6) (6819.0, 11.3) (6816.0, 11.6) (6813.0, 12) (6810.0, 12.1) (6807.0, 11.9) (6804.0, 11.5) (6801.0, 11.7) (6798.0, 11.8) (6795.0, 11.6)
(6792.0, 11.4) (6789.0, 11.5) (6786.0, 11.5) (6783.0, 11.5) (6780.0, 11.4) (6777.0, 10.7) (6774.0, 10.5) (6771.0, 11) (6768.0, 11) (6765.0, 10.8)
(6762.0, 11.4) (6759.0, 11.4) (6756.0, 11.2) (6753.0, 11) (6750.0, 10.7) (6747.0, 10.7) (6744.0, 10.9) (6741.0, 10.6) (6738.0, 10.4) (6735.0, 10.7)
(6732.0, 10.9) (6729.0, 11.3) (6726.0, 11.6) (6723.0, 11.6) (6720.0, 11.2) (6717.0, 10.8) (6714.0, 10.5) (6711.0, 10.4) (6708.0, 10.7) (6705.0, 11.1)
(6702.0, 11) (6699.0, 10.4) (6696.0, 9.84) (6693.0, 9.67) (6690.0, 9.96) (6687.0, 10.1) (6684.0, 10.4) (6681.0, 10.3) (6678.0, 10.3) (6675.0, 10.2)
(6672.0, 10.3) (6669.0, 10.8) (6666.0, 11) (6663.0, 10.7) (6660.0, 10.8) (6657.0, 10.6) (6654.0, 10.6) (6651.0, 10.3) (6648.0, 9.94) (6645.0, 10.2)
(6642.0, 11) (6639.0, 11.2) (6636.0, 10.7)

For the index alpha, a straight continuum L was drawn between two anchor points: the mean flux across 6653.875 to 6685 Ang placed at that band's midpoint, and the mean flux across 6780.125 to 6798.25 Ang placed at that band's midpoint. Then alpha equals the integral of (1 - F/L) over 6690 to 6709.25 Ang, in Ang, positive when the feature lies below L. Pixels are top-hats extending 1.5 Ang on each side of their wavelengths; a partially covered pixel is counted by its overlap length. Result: 0.7 Ang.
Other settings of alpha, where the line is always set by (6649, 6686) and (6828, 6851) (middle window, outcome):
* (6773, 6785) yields 0.7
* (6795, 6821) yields 0.8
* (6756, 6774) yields 0.8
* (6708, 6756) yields 1.5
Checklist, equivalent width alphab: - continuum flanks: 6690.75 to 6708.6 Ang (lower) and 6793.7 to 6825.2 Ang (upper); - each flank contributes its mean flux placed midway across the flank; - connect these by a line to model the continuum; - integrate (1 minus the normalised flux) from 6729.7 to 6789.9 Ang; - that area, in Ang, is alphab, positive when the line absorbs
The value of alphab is 0.8 Ang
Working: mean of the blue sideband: 10.4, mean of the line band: 11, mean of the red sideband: 11.7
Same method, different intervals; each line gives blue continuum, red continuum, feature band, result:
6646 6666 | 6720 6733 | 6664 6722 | 2.5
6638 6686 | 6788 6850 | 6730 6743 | 0.6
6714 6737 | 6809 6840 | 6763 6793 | 1.1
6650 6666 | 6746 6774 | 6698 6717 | 0.2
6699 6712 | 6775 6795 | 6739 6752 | 0.4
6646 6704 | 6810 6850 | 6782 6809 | 0.4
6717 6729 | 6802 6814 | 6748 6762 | 0.6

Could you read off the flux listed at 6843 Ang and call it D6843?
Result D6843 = 12.1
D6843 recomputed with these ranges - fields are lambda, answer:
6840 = 11.9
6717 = 10.8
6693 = 9.67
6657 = 10.6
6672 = 10.3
